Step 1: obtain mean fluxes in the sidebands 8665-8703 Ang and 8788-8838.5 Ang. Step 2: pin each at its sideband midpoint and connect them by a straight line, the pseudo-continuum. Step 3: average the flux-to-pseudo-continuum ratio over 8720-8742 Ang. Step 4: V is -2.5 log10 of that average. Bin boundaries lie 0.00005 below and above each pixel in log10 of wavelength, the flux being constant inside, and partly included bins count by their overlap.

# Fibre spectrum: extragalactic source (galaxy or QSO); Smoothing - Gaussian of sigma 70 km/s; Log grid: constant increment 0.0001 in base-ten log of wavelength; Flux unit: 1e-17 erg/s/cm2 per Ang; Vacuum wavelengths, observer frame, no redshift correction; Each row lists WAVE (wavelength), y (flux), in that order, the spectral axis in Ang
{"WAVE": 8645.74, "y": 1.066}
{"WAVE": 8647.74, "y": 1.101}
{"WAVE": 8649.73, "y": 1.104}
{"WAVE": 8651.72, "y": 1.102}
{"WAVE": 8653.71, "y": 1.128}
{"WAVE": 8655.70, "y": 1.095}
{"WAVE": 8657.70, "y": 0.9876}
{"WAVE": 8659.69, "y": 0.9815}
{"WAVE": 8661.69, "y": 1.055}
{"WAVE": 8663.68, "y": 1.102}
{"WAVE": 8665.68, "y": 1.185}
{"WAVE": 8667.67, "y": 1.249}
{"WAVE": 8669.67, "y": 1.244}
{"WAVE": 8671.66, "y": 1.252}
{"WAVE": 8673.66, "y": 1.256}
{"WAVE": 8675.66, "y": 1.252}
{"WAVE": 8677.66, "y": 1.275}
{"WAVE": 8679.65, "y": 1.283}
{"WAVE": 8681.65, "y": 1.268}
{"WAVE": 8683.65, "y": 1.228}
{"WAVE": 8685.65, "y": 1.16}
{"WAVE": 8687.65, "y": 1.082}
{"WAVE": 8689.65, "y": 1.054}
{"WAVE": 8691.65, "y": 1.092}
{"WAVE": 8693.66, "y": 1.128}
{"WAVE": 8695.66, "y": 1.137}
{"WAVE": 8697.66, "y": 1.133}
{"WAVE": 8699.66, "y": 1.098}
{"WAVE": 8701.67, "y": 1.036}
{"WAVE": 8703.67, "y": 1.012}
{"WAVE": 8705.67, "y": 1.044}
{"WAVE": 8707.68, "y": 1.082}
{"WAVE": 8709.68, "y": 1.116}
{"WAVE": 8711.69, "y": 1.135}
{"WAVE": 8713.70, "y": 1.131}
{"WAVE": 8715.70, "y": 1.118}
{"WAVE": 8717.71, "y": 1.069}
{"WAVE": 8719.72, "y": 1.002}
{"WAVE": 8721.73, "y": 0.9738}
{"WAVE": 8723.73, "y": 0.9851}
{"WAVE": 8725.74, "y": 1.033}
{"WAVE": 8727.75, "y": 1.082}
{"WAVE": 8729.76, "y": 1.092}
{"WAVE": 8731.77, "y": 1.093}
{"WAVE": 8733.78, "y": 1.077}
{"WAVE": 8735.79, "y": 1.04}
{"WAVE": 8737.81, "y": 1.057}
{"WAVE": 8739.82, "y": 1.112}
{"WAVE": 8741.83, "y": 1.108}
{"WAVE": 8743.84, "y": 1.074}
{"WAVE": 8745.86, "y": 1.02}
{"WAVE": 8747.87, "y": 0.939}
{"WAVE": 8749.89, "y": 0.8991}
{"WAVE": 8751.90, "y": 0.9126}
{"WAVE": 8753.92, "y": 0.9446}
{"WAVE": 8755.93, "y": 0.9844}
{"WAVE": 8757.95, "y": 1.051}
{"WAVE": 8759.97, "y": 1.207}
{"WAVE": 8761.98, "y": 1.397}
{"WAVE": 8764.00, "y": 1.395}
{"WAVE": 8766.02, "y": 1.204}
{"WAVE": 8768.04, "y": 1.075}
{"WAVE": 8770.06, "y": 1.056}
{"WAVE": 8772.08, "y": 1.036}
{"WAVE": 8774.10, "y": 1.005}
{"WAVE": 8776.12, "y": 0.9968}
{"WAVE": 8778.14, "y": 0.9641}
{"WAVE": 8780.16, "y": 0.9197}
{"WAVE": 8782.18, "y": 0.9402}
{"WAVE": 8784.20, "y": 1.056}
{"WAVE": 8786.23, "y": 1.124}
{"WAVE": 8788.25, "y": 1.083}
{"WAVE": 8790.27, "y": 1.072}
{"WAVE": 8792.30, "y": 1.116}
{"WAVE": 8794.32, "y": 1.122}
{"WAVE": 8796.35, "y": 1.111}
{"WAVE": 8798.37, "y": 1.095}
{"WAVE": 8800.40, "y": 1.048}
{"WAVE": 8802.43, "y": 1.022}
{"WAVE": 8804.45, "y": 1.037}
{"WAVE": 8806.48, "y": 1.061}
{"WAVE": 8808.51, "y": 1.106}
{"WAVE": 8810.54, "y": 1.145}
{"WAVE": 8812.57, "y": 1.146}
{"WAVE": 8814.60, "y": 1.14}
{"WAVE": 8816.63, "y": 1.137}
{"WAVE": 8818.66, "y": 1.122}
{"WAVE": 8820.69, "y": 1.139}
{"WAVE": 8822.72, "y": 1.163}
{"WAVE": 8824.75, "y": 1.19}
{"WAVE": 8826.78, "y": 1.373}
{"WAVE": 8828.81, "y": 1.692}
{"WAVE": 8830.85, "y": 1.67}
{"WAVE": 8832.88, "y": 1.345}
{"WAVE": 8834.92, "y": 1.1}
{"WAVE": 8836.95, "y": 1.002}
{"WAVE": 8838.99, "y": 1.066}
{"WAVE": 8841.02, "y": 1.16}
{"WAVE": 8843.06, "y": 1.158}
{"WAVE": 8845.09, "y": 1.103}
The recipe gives 0.12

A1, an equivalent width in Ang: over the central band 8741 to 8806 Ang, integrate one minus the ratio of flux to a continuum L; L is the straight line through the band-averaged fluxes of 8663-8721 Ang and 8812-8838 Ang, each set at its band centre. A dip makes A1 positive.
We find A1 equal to 7.8 Ang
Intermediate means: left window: 1.14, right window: 1.25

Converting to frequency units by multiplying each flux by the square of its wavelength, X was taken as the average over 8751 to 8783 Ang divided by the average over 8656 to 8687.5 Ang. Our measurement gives 0.9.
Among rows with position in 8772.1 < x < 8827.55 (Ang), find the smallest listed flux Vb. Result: 0.9197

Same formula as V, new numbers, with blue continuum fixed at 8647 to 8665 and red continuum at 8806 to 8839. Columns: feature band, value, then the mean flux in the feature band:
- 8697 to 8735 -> 0.06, 1.07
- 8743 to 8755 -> 0.20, 0.963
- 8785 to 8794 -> 0.09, 1.1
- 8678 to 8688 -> -0.11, 1.22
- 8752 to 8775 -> 0.05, 1.12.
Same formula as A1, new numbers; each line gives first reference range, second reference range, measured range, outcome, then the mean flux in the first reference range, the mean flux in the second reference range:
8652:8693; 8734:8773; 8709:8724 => 0.6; 1.16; 1.08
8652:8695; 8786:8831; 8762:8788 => 1.9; 1.16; 1.16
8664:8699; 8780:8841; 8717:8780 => 5.9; 1.19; 1.15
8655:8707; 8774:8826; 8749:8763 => 0.6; 1.14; 1.08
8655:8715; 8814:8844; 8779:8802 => 2.8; 1.14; 1.23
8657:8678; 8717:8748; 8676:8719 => -0.6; 1.17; 1.05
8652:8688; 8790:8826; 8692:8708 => 1.0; 1.17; 1.11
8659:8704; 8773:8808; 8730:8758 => 1.8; 1.16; 1.05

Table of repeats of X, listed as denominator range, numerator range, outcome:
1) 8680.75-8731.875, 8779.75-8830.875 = 1.07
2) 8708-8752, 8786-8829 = 1.10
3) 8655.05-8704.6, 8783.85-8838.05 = 1.05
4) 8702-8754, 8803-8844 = 1.17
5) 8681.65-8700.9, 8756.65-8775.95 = 1.03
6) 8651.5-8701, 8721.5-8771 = 0.95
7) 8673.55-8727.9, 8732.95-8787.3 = 0.96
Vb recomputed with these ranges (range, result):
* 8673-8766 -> 0.8991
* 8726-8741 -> 1.04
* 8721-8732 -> 0.9738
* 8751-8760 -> 0.9126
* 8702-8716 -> 1.012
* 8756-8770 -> 1.051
